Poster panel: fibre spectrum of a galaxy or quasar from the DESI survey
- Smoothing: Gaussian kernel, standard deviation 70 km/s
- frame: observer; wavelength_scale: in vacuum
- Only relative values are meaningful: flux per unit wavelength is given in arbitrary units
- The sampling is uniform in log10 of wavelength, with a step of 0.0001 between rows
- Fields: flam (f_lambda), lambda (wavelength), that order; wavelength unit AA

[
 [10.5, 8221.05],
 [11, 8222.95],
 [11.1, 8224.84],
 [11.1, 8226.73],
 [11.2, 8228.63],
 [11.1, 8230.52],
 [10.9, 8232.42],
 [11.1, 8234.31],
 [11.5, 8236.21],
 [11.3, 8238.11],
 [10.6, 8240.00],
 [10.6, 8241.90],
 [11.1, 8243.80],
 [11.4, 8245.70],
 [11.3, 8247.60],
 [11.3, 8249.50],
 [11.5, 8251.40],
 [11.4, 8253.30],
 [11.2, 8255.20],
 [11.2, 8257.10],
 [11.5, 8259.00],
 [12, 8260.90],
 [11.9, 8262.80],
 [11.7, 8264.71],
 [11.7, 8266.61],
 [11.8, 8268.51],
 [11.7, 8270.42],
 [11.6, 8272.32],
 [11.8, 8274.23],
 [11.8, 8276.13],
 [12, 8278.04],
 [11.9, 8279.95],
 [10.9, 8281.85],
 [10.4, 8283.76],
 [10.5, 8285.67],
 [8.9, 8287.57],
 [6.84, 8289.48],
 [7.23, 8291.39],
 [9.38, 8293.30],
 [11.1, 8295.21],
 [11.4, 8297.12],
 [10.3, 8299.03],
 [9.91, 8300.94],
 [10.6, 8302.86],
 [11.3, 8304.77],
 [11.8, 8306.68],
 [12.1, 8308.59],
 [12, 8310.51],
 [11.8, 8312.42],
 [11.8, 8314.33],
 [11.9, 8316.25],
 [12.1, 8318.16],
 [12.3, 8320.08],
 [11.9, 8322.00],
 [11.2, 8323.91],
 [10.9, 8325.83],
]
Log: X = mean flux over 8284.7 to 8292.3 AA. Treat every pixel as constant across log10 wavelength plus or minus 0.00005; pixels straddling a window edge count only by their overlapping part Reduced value 8.38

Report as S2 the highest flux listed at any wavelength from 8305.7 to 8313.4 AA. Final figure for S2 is 12.1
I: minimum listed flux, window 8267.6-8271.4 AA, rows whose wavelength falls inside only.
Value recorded 11.7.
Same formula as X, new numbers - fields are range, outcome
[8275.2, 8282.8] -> 11.6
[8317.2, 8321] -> 12.2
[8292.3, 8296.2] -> 10.2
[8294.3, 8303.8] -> 10.7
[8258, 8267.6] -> 11.8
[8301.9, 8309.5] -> 11.5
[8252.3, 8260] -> 11.3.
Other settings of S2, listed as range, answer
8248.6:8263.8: 12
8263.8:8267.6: 11.7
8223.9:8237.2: 11.5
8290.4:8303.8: 11.4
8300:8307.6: 11.8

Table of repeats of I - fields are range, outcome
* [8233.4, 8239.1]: 11.1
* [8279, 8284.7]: 10.4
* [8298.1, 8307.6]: 9.91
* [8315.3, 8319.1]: 11.9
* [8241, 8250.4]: 10.6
